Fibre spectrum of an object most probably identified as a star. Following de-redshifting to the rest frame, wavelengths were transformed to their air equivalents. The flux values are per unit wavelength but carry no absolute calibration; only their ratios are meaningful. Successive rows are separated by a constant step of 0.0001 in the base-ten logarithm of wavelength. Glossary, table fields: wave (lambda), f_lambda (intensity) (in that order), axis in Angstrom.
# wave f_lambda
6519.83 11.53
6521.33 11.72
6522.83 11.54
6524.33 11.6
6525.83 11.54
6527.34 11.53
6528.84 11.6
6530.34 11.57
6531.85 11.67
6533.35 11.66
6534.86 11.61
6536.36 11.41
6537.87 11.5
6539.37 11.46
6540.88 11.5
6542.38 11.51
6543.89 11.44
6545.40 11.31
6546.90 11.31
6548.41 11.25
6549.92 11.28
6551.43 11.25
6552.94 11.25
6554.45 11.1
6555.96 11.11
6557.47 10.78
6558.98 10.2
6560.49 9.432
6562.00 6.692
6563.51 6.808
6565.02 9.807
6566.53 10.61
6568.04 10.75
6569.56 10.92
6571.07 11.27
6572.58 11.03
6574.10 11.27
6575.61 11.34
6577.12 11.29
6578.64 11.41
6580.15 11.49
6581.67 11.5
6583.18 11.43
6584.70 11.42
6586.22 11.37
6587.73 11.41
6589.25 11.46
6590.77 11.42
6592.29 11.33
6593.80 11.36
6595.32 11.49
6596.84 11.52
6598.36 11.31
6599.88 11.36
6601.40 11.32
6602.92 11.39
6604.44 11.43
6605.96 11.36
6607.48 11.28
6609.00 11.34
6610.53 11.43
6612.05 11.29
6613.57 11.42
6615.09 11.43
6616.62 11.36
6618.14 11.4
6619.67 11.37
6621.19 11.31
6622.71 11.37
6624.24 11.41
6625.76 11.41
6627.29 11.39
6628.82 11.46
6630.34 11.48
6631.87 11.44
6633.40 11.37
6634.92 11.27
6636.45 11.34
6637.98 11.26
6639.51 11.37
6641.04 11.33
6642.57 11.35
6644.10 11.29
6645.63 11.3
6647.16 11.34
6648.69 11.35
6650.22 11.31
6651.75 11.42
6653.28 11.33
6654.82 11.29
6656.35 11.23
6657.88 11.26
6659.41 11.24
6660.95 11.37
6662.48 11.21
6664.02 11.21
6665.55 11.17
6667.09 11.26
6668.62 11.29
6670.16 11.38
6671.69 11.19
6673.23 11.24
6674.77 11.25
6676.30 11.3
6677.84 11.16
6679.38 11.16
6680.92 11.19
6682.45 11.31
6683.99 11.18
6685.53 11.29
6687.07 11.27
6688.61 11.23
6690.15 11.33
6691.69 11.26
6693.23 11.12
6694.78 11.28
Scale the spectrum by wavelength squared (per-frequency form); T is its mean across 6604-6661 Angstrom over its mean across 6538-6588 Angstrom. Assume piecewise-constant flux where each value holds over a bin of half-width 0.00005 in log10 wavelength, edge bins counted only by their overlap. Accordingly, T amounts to 1.1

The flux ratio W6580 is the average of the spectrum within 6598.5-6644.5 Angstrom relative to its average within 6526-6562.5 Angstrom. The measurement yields 1.0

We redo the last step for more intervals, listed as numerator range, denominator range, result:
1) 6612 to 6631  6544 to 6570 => 1.10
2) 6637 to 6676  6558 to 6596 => 1.05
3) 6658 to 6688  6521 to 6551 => 0.98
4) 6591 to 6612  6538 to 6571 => 1.07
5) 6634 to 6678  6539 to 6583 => 1.05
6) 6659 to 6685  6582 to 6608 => 0.99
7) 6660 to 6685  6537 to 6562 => 1.02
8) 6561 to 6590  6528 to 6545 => 0.93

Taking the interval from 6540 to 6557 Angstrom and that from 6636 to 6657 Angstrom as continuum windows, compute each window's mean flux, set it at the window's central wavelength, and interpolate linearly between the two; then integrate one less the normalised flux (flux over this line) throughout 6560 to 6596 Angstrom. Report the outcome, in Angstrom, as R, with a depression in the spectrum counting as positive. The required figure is 1.7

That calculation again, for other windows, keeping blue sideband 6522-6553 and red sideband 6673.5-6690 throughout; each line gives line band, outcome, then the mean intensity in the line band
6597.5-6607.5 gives 0.0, 11.4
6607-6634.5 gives -0.1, 11.4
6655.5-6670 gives 0.0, 11.3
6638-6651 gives 0.0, 11.3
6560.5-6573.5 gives 1.9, 9.74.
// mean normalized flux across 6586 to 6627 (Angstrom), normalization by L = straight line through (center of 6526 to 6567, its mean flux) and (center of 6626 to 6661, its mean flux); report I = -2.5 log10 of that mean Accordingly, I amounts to -0.02 mag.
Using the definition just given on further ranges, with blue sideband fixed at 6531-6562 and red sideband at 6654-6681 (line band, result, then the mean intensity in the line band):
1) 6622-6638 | -0.02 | 11.4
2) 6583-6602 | -0.02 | 11.4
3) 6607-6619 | -0.02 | 11.4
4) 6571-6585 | -0.02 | 11.3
